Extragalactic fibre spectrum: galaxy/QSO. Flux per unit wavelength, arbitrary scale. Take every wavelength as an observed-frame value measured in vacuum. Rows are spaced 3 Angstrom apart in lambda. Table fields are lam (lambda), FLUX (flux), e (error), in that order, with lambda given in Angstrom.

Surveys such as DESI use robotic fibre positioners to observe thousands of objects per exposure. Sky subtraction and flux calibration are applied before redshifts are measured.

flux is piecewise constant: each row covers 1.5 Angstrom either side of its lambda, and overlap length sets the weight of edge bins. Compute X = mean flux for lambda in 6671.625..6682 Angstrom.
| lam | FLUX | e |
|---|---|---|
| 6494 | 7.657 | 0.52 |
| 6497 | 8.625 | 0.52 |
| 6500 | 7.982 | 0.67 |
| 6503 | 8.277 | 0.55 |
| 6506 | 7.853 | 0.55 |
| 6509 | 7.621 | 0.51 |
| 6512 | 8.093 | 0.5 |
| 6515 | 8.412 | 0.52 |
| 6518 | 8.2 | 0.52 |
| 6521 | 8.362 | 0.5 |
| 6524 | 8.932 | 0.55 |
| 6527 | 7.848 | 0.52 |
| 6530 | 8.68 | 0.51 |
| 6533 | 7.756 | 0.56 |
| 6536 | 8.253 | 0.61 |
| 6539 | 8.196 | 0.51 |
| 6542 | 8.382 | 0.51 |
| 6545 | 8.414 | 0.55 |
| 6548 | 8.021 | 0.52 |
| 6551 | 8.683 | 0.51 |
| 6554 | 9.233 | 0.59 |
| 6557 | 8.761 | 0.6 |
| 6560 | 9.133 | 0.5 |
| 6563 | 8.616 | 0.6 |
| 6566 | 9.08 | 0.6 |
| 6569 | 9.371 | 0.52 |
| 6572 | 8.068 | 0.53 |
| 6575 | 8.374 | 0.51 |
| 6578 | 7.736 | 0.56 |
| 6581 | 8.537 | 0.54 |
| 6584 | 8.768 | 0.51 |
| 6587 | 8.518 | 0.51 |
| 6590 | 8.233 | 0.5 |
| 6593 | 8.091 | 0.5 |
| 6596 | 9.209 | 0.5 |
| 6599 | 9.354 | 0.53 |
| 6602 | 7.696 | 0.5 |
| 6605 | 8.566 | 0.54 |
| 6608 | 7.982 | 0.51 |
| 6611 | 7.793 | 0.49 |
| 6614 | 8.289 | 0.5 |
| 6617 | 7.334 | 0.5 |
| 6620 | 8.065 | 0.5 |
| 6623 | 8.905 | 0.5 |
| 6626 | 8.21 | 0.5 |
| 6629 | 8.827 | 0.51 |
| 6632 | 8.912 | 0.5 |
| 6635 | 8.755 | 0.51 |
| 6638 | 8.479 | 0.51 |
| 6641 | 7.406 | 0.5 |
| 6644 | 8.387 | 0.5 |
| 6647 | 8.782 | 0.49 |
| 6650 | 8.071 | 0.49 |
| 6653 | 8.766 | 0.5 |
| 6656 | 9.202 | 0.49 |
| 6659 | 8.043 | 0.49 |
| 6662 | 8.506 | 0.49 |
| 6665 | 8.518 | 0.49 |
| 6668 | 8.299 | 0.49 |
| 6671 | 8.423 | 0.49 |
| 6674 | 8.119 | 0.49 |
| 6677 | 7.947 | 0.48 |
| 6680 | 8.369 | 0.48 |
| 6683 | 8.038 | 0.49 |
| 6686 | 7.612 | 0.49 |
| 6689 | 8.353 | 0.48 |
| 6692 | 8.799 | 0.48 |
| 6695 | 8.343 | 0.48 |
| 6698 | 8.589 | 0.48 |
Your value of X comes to 8.16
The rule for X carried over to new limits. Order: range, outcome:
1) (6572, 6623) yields 8.3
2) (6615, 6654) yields 8.37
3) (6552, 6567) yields 8.95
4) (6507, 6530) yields 8.23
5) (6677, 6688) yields 8.01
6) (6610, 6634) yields 8.31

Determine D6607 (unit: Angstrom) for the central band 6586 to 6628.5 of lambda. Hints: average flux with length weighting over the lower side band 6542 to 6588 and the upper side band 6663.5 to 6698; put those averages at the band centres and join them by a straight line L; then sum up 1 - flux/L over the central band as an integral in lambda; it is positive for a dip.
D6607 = 0.9 Angstrom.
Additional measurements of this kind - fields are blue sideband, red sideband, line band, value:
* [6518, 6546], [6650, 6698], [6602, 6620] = 0.8 Angstrom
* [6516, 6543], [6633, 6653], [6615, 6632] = 0.0 Angstrom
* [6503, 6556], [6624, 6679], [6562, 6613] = -0.7 Angstrom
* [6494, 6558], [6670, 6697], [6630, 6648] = -0.5 Angstrom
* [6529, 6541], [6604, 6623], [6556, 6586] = -1.8 Angstrom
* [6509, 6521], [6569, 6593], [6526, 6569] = -1.4 Angstrom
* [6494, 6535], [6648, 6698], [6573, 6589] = -0.2 Angstrom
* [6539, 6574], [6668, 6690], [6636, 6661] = -0.4 Angstrom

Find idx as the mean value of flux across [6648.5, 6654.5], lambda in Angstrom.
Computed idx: 8.42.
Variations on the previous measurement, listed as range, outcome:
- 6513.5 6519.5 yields 8.31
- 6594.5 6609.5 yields 8.56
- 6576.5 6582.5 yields 8.14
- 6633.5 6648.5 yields 8.36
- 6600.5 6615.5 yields 8.07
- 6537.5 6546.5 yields 8.33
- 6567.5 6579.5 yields 8.39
